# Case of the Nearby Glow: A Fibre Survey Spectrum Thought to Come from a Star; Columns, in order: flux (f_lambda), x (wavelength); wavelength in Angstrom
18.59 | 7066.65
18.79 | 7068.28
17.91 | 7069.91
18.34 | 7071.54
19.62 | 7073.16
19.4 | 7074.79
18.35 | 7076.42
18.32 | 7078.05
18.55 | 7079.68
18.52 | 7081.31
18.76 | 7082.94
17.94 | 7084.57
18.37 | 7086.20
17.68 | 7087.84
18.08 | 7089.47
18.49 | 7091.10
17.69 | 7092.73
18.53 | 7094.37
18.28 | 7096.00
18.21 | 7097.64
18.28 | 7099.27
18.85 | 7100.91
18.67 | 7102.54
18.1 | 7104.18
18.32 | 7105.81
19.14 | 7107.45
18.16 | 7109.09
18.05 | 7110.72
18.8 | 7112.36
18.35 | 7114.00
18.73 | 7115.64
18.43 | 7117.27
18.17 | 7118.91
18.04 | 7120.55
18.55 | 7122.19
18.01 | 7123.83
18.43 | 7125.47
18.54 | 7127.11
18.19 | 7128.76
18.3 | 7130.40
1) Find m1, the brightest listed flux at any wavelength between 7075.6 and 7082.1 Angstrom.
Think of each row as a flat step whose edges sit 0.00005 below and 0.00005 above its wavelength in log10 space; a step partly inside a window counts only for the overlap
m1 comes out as 18.55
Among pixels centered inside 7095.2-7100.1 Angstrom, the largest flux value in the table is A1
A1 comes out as 18.28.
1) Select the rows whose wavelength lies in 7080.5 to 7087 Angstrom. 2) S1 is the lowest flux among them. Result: 17.94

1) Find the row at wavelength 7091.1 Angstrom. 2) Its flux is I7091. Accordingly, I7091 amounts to 18.49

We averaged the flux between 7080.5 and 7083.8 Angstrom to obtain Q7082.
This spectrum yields 18.6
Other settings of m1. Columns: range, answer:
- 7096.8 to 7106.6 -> 18.85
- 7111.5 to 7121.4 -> 18.8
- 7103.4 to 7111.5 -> 19.14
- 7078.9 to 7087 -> 18.76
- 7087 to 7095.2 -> 18.53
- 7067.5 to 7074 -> 19.62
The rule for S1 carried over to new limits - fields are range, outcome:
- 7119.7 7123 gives 18.04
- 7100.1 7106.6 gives 18.1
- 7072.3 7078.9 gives 18.32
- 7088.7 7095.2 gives 17.69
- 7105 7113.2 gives 18.05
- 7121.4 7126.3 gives 18.01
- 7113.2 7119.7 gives 18.17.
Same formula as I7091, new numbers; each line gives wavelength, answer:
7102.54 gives 18.67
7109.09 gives 18.16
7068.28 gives 18.79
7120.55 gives 18.04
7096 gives 18.28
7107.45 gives 19.14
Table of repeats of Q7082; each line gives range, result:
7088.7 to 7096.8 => 18.2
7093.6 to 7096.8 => 18.4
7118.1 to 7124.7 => 18.2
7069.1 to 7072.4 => 18.2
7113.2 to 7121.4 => 18.4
